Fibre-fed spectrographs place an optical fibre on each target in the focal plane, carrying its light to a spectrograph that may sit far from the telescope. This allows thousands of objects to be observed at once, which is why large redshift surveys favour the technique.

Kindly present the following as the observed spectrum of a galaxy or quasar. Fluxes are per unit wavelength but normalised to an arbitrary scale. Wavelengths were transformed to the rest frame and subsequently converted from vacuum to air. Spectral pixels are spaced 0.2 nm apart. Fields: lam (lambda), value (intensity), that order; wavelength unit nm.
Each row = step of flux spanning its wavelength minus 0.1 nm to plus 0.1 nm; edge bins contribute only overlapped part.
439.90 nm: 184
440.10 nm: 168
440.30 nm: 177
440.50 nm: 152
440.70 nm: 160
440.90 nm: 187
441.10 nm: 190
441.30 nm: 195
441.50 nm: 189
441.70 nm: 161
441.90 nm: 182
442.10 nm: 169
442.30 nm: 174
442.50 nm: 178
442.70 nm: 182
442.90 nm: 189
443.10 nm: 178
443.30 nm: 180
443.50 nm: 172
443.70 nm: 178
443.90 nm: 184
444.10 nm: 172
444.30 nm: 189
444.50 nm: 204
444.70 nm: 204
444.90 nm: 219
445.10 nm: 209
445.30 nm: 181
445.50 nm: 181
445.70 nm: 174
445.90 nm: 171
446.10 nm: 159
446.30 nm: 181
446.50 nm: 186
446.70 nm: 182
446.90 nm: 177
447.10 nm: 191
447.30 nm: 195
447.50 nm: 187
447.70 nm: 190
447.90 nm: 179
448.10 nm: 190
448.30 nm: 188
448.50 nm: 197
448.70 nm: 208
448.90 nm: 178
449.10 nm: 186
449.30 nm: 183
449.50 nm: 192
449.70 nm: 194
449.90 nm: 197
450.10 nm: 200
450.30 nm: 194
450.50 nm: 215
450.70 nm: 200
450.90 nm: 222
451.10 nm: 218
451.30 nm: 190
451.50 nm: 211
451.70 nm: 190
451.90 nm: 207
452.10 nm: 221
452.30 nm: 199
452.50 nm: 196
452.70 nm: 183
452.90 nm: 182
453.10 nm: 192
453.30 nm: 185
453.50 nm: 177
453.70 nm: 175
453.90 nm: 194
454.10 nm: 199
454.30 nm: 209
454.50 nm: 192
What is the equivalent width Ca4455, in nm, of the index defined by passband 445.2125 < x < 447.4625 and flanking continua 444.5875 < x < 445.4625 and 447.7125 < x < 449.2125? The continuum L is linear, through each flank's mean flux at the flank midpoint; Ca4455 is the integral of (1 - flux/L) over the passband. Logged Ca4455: 0.19 nm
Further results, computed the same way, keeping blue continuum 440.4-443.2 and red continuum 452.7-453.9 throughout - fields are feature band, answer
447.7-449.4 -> -0.073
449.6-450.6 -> -0.101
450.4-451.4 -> -0.148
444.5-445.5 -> -0.123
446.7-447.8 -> -0.044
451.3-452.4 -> -0.130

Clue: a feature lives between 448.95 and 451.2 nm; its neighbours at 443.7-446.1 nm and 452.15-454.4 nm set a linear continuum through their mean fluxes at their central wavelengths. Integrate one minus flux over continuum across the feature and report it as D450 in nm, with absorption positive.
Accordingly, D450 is -0.12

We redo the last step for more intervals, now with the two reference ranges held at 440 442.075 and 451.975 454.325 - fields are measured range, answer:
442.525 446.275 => -0.09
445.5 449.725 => 0.00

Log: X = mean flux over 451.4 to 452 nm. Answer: 203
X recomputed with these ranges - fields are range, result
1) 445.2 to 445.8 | 179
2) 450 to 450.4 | 197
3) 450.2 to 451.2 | 210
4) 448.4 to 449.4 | 190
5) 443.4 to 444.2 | 176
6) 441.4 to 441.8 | 175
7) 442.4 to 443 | 183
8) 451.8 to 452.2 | 214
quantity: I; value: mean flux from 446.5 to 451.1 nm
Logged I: 193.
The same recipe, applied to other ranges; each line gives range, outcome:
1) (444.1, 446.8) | 187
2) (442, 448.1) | 184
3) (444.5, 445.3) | 206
